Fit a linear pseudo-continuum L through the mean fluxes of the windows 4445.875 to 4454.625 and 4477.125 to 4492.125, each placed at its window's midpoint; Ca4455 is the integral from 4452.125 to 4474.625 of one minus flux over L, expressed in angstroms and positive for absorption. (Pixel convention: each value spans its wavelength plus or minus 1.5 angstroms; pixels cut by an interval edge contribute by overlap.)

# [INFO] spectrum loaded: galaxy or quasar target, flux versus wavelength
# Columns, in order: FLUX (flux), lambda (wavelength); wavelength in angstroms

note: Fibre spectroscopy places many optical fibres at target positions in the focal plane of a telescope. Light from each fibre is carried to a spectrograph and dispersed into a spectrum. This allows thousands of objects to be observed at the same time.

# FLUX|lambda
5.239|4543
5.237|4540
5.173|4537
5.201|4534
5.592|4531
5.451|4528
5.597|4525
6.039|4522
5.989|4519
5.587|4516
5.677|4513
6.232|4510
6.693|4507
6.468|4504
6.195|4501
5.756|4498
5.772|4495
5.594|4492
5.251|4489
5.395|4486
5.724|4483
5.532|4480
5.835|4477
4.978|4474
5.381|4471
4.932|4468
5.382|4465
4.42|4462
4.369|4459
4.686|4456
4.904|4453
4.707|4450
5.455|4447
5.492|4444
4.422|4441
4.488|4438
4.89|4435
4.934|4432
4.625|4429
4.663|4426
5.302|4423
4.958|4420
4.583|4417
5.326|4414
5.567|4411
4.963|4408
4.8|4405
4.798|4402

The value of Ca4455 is 1.4 angstroms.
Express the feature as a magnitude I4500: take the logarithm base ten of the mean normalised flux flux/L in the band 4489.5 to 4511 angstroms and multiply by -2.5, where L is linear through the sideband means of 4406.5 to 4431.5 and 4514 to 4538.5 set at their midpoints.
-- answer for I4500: -0.12 mag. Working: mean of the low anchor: 5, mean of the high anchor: 5.58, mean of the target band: 6.06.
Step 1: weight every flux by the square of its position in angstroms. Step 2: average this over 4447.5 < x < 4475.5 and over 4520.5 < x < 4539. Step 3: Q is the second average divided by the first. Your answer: 1.2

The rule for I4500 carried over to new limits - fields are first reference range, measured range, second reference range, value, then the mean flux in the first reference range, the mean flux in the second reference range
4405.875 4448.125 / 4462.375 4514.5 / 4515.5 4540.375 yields -0.07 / 4.97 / 5.55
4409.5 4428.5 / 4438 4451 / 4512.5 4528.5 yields 0.05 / 5.04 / 5.74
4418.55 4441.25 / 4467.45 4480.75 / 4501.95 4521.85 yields 0.03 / 4.8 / 6.11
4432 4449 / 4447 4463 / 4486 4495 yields 0.09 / 4.94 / 5.48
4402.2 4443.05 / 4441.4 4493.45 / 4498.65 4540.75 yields 0.03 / 4.89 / 5.8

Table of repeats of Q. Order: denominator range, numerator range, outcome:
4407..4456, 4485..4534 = 1.22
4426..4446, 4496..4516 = 1.31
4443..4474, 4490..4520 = 1.23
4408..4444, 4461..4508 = 1.17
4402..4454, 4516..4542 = 1.17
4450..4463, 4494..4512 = 1.37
